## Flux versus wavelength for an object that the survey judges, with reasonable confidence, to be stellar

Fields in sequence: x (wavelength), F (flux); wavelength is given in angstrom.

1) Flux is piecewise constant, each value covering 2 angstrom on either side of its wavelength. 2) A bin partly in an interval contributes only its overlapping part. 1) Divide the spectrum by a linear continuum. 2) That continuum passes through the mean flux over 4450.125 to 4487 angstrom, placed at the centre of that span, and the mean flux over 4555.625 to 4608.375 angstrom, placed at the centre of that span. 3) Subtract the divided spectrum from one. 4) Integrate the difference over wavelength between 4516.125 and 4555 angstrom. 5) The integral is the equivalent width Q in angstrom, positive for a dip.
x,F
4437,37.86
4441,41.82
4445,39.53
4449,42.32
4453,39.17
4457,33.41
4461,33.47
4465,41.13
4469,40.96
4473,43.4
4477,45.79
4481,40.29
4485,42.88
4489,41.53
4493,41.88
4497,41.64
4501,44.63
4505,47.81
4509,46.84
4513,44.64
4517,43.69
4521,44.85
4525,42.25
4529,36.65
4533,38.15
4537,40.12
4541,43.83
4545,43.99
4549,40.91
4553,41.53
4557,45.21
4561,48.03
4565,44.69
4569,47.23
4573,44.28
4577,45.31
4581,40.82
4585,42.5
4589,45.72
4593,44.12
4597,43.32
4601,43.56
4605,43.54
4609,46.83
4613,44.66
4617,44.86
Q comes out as 1.1 angstrom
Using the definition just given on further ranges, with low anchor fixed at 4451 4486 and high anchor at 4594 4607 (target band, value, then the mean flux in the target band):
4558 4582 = -1.4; 45.2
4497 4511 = -1.6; 45.7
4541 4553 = -0.1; 42.5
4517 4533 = 0.1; 41.2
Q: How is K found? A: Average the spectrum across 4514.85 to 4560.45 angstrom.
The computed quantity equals 42.1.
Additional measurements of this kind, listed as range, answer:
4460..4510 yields 42.6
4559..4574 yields 46.2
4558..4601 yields 44.6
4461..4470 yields 39.4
